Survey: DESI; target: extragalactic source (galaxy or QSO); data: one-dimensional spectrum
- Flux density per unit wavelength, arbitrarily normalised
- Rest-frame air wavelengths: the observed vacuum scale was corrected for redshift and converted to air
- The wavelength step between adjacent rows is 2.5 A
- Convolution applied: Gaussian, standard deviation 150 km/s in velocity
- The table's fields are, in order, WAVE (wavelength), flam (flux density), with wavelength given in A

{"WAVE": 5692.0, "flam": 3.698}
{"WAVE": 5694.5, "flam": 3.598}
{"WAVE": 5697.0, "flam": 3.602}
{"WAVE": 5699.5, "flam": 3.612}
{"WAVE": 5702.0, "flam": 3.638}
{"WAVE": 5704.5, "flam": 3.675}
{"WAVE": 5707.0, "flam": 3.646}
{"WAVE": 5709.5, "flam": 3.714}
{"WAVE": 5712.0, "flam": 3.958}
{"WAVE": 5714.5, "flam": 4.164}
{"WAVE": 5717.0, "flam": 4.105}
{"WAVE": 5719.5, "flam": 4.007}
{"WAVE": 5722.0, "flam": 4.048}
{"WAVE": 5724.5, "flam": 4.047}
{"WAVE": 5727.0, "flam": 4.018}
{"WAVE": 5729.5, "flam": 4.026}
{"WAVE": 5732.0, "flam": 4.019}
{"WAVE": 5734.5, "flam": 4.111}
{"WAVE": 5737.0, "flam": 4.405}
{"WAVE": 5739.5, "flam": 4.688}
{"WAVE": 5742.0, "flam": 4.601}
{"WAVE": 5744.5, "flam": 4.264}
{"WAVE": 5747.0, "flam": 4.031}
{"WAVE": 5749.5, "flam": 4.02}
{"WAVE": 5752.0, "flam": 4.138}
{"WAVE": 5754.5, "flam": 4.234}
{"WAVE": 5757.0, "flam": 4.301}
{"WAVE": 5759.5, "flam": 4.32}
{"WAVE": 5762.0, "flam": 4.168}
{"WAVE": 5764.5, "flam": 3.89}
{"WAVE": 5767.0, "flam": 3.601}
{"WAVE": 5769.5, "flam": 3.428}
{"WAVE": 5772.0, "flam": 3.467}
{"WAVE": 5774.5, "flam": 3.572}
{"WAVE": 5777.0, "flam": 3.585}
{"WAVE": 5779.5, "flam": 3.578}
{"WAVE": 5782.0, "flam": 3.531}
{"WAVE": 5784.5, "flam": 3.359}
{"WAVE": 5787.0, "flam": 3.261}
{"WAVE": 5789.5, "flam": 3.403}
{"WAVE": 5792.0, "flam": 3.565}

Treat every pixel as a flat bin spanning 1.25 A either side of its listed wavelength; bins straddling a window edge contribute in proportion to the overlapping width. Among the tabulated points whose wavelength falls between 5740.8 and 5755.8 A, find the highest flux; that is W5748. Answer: 4.601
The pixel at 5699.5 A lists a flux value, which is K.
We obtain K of 3.612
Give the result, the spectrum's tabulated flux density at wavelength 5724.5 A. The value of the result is 4.047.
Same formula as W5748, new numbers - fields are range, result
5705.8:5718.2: 4.164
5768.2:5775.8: 3.572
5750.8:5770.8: 4.32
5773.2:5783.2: 3.585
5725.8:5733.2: 4.026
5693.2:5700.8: 3.612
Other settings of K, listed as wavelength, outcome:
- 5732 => 4.019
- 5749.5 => 4.02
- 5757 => 4.301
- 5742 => 4.601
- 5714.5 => 4.164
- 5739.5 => 4.688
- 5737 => 4.405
